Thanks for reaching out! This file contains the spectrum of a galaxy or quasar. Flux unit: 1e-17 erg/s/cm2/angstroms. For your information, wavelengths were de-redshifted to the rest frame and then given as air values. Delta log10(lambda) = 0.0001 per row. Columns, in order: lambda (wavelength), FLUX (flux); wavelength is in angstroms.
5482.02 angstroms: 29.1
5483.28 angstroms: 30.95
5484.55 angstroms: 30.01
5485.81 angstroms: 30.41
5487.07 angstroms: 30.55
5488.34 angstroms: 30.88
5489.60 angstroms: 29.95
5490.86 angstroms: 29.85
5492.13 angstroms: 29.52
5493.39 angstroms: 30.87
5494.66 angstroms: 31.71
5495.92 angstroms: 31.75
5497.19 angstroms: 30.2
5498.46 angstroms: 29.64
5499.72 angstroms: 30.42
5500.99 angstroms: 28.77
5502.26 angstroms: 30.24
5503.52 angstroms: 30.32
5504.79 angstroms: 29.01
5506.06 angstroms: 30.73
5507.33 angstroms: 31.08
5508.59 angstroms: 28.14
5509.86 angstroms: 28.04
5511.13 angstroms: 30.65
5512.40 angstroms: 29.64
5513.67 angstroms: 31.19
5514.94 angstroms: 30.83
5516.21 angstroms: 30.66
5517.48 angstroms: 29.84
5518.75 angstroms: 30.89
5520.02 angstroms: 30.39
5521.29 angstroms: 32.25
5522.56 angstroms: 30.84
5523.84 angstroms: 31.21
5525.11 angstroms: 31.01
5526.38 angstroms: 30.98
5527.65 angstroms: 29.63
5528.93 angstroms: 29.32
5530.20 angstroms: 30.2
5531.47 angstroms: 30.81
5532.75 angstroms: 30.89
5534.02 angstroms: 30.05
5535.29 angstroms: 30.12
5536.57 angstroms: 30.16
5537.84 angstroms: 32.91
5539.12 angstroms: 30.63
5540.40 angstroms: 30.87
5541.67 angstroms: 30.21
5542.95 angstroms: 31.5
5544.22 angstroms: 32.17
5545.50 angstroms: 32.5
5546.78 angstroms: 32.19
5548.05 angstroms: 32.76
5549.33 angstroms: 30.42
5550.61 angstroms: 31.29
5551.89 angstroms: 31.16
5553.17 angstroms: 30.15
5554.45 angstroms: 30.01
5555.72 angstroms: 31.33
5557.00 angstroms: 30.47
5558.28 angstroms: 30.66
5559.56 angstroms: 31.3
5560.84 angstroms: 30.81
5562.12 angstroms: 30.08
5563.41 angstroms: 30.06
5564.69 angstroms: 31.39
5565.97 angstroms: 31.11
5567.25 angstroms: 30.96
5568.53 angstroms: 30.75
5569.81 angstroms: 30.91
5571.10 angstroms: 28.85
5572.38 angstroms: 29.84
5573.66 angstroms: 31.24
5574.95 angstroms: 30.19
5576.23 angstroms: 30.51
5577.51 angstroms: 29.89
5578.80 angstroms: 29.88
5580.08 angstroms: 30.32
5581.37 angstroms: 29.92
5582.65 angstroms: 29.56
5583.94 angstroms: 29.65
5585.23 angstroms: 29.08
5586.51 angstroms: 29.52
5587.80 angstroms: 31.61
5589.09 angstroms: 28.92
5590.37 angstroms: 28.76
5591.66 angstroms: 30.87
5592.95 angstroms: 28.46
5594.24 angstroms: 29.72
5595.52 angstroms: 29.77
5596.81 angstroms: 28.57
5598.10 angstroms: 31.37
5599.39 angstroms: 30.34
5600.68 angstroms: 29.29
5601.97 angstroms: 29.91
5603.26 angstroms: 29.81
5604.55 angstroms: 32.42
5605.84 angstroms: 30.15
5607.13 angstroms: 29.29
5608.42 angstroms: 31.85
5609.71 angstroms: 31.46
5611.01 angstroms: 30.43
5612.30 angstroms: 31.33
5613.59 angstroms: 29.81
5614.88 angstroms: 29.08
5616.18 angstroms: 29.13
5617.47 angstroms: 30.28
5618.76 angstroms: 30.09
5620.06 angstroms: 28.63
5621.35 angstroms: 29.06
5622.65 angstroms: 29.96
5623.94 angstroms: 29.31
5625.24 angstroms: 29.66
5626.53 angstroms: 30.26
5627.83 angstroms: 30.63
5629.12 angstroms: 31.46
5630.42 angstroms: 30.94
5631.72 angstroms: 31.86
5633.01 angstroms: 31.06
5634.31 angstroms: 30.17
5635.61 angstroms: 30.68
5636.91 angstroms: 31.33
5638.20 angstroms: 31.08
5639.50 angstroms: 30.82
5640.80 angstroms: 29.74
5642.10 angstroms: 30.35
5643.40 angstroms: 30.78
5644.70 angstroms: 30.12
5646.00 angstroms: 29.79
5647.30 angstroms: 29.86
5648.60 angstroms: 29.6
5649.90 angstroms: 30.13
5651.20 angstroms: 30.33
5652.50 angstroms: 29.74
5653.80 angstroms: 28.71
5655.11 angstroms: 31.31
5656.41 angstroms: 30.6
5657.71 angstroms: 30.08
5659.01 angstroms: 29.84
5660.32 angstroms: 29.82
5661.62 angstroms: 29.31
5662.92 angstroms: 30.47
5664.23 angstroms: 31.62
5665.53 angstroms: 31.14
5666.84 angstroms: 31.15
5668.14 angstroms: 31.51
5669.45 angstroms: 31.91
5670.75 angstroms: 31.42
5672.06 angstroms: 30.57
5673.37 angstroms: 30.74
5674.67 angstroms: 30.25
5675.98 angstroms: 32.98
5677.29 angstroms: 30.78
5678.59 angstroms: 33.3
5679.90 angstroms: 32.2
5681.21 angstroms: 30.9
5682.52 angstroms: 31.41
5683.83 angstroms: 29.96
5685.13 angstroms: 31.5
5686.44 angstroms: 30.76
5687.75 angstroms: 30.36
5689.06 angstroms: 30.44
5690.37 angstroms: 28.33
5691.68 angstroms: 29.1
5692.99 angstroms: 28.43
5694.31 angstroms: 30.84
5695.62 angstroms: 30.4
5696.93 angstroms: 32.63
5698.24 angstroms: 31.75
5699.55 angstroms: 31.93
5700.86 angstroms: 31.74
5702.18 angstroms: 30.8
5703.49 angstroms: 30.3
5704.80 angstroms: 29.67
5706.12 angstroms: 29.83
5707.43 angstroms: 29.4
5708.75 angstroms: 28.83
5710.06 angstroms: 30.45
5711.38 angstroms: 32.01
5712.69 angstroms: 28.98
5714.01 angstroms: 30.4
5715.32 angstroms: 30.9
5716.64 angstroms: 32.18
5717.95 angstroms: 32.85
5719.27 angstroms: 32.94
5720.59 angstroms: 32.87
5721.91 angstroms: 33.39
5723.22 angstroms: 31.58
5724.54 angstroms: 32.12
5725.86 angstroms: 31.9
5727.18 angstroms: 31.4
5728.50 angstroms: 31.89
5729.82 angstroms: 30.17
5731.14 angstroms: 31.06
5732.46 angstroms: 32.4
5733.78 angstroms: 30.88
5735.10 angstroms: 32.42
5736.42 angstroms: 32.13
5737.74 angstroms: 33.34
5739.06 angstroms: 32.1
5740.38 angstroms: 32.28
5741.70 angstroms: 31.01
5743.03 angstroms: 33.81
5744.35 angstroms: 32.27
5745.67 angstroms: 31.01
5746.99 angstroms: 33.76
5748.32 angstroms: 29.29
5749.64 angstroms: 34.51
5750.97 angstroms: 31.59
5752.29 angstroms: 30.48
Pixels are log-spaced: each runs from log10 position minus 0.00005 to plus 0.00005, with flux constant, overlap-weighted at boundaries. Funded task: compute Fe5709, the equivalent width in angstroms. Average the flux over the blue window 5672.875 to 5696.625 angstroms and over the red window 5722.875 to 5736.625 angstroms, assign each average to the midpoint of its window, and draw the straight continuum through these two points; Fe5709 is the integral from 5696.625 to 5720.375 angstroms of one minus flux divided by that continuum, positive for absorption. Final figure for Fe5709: 0.2 angstroms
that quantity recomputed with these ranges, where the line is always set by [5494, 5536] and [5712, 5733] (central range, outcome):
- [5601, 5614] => 0.1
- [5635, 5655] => 0.6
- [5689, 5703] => 0.4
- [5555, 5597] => 0.8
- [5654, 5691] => 0.6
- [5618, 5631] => 0.4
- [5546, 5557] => -0.2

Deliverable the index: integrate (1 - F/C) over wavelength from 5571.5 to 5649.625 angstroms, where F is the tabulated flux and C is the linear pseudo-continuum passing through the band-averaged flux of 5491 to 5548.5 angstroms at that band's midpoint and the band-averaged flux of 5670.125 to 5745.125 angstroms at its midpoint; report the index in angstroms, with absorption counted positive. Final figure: 1.9 angstroms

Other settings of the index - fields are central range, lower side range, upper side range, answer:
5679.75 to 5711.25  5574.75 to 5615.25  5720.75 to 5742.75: 0.94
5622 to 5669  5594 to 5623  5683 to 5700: -0.25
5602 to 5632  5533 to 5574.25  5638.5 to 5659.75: 0.11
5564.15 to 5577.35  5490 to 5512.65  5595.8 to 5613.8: -0.11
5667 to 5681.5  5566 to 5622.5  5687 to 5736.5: -0.37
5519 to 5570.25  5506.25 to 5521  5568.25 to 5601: -1.43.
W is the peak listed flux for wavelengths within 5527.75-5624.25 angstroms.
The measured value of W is 32.91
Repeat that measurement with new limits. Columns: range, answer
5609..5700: 33.3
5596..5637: 32.42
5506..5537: 32.25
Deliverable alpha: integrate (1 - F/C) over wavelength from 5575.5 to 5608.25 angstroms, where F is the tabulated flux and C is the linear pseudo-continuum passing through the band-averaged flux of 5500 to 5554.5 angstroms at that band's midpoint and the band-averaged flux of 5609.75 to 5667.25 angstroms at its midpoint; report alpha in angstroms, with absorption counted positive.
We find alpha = 0.5 angstroms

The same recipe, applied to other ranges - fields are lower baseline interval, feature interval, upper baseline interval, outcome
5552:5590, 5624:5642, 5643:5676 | -0.15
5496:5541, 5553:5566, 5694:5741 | -0.03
